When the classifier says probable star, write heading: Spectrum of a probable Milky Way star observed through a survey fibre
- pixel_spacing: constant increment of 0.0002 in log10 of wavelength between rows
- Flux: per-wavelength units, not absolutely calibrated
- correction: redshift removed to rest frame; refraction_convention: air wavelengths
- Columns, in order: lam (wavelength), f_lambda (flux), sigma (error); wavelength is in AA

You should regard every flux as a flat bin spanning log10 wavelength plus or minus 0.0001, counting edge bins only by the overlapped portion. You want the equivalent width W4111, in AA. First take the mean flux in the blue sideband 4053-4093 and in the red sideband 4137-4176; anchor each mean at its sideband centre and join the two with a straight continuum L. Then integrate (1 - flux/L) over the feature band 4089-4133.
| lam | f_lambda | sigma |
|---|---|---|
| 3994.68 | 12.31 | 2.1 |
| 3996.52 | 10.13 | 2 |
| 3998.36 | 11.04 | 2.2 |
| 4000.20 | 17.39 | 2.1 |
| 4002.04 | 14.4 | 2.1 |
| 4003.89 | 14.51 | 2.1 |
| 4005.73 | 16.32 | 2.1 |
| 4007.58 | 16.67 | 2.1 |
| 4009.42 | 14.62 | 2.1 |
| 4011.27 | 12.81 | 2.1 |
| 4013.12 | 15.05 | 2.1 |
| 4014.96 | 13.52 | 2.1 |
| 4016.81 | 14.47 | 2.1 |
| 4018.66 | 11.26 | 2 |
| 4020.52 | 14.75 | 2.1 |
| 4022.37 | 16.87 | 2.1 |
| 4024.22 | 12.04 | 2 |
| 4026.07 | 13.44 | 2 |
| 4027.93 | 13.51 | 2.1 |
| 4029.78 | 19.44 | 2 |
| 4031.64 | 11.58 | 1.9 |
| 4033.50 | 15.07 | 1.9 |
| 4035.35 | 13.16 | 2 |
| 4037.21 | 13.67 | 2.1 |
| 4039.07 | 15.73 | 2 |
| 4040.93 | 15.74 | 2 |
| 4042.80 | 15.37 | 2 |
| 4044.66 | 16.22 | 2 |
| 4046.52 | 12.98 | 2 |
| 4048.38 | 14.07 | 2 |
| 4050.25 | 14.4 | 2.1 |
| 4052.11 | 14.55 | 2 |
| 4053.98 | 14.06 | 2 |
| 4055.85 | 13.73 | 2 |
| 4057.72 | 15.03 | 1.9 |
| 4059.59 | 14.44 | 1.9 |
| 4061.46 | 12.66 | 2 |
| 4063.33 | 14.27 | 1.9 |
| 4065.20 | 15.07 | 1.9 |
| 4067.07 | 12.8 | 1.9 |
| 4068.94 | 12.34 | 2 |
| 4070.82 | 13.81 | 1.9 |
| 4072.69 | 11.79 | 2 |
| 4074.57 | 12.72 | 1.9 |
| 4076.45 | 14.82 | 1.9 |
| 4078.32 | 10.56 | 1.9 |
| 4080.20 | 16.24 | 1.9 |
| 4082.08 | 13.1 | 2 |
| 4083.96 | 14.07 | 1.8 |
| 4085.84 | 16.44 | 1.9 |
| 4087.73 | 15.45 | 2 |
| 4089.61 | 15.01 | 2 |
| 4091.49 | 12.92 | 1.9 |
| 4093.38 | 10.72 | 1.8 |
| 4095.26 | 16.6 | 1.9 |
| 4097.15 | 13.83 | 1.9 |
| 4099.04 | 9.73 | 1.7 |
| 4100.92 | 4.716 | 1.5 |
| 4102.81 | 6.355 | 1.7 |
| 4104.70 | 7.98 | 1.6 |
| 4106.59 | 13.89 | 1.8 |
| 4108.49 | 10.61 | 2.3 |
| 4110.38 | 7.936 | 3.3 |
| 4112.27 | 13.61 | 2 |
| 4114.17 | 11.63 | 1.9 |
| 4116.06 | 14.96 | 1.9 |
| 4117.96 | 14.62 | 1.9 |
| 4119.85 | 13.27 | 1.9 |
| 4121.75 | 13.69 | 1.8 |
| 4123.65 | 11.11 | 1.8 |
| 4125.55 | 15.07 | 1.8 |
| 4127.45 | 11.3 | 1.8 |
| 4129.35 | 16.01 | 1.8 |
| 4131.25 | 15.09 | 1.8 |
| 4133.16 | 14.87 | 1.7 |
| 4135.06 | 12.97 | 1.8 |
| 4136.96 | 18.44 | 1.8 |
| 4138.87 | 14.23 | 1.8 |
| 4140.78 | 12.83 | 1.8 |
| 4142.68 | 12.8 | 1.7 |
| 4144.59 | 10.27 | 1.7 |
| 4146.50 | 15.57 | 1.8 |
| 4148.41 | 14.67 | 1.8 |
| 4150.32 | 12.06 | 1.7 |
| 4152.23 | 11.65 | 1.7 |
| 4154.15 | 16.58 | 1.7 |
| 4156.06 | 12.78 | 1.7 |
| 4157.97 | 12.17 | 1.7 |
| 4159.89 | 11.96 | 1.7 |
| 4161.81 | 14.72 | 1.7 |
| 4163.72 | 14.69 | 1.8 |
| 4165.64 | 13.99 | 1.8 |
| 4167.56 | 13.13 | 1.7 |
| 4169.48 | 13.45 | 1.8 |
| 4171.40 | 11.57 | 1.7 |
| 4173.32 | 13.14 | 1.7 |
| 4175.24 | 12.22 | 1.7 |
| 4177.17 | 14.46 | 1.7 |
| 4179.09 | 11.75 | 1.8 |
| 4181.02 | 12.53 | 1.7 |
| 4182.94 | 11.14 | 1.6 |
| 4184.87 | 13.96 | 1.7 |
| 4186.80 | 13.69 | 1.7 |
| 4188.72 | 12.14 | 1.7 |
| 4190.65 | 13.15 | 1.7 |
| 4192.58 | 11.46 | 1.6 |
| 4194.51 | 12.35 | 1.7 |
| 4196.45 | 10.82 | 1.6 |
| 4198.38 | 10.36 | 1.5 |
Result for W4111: 4.4 AA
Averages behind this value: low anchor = 13.8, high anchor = 13.4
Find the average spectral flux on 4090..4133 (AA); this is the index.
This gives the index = 12.2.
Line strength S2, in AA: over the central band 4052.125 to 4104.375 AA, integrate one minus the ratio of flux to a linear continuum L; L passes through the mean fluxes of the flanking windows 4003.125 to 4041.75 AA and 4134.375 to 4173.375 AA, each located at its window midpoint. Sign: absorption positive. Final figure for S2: 3.9 AA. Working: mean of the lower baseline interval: 14.5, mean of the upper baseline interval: 13.5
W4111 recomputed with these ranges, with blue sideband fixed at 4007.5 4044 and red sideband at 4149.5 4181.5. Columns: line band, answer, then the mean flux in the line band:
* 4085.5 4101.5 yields 1.1 AA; 12.9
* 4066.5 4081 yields 0.9 AA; 13.1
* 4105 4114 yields 1.6 AA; 11.3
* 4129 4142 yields -1.4 AA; 14.8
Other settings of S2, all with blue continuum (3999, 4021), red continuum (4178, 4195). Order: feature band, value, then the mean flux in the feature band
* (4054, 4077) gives 0.5 AA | 13.6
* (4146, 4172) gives -1.4 AA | 13.5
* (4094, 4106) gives 3.1 AA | 10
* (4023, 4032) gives 0.1 AA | 14.3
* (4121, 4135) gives -0.7 AA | 13.8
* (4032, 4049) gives -0.4 AA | 14.6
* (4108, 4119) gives 0.9 AA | 12.3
